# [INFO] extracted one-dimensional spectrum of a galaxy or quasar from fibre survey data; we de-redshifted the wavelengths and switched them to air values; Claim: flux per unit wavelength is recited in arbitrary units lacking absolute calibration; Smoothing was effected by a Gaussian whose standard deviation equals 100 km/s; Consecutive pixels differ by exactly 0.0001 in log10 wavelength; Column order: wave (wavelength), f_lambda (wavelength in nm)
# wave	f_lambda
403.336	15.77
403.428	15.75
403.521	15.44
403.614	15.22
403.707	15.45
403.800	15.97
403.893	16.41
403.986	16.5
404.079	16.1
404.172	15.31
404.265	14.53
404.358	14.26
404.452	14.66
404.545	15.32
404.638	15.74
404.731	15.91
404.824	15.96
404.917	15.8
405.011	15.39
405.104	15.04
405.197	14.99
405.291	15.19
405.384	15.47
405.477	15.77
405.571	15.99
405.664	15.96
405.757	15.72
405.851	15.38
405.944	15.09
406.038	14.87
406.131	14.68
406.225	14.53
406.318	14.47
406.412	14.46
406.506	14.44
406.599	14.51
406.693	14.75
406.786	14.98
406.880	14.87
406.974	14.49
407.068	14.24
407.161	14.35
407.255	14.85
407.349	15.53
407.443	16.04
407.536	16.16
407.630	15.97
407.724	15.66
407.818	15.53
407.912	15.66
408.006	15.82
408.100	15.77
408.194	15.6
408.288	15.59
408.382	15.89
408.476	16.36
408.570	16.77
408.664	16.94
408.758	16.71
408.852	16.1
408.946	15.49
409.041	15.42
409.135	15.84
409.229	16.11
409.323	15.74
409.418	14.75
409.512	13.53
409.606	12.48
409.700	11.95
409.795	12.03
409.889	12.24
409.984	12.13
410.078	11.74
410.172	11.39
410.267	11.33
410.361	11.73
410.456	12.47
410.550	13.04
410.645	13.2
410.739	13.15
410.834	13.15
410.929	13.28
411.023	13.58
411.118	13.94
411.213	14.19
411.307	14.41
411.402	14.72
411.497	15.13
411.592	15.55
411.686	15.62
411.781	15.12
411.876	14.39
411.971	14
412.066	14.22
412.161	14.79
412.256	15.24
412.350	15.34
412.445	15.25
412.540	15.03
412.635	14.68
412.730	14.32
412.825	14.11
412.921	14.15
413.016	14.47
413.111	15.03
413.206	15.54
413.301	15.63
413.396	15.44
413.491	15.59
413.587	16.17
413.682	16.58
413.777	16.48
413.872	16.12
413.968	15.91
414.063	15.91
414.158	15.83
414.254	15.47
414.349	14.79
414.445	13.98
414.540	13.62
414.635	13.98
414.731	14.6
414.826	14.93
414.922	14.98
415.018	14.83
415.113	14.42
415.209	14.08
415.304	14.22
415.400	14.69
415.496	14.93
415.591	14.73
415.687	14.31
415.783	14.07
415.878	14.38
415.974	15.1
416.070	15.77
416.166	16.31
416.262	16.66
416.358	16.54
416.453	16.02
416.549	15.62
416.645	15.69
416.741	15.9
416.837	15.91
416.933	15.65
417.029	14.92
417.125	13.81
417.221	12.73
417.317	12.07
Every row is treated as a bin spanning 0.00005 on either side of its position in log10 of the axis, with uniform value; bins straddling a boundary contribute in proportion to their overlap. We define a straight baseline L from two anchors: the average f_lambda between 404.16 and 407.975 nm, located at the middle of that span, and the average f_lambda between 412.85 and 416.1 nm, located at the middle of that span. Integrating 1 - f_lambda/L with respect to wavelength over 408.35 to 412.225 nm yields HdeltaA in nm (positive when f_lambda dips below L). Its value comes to 0.24 nm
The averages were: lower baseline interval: 15.2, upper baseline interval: 15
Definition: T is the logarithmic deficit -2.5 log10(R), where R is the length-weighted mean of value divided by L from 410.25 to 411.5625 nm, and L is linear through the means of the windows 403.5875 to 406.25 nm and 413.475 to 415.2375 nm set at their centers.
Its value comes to 0.14 mag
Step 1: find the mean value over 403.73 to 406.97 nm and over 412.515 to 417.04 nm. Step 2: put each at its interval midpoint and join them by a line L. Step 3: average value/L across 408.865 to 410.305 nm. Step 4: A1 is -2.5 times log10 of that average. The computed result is 0.13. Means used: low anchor 15.3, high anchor 15.2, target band 13.5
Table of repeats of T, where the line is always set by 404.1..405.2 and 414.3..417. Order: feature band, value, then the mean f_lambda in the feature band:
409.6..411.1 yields 0.212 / 12.5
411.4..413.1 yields 0.023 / 14.8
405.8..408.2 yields 0.009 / 15.1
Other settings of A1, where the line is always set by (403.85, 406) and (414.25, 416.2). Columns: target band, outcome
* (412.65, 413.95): -0.039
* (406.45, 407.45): 0.040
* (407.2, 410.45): 0.035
